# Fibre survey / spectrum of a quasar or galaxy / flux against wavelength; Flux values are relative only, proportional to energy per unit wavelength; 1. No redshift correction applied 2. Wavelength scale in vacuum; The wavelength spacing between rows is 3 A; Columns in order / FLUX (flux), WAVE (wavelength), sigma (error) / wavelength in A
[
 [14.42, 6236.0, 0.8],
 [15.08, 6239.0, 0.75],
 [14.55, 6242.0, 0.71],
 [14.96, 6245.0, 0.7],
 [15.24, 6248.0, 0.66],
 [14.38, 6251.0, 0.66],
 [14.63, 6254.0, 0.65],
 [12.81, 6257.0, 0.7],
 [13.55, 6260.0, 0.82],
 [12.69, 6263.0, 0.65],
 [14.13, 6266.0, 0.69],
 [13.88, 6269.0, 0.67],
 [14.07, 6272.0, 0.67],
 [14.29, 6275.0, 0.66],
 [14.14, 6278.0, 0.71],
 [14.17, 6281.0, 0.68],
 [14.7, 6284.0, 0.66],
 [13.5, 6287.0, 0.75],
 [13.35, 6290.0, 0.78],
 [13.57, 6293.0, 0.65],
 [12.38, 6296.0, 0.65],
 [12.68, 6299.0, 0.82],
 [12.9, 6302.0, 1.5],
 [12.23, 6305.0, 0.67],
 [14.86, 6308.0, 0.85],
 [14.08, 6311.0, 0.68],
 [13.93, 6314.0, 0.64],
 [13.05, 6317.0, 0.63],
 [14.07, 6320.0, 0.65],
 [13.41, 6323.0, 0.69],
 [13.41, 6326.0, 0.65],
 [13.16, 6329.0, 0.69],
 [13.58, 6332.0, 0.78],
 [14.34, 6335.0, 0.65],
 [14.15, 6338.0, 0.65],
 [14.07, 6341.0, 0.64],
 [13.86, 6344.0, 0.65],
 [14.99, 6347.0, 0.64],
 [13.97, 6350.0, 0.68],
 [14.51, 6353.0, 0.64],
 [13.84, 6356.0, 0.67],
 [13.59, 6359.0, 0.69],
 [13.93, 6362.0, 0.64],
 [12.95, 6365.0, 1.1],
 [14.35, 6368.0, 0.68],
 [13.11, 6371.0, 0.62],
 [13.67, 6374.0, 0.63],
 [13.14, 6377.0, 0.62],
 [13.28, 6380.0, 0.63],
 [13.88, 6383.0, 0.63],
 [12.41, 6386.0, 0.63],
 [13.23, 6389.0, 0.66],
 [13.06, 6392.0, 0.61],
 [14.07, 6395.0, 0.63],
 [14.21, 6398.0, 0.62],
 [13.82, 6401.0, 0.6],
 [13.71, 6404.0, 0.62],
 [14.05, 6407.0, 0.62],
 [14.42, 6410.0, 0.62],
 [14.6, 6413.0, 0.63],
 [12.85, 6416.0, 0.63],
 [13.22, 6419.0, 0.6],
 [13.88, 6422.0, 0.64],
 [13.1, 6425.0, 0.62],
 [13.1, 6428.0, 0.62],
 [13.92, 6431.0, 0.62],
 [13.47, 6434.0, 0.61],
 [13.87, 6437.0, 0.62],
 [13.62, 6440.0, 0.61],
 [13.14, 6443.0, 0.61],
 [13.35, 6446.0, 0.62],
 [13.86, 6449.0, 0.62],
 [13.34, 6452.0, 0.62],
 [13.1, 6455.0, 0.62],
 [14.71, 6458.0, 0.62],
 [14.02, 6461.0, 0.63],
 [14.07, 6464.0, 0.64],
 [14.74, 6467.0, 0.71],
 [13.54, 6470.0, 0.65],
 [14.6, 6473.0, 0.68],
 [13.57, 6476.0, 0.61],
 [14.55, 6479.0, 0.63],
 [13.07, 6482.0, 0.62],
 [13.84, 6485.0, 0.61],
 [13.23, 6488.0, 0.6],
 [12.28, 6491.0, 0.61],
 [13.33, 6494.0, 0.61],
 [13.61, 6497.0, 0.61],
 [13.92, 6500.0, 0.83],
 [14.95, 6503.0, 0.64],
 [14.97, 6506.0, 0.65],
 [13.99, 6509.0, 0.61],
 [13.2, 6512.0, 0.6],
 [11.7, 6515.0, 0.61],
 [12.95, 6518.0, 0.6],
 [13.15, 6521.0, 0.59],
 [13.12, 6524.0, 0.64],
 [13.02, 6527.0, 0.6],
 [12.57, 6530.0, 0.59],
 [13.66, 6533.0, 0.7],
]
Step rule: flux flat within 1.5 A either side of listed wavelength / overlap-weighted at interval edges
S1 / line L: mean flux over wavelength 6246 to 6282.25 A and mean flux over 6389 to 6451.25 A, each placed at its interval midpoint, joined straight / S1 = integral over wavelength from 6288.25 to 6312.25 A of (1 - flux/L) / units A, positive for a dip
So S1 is 1.2 A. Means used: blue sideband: 14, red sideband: 13.7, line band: 13.3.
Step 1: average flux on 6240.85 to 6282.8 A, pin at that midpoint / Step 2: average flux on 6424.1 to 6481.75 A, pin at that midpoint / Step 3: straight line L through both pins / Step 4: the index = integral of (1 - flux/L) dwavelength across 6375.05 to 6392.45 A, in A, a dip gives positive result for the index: 0.9 A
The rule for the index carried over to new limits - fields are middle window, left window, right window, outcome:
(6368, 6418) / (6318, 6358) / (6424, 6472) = 0.74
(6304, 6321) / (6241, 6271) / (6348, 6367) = 0.26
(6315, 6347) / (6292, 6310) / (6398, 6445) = -1.25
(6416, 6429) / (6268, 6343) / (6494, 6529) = 0.28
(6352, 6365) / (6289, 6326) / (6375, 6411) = -0.31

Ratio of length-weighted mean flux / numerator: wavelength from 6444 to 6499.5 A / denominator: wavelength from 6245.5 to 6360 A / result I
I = 1.0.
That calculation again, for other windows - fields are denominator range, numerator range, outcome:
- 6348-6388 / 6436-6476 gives 1.02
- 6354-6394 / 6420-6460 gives 1.01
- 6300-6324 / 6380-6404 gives 1.00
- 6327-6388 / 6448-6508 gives 1.01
